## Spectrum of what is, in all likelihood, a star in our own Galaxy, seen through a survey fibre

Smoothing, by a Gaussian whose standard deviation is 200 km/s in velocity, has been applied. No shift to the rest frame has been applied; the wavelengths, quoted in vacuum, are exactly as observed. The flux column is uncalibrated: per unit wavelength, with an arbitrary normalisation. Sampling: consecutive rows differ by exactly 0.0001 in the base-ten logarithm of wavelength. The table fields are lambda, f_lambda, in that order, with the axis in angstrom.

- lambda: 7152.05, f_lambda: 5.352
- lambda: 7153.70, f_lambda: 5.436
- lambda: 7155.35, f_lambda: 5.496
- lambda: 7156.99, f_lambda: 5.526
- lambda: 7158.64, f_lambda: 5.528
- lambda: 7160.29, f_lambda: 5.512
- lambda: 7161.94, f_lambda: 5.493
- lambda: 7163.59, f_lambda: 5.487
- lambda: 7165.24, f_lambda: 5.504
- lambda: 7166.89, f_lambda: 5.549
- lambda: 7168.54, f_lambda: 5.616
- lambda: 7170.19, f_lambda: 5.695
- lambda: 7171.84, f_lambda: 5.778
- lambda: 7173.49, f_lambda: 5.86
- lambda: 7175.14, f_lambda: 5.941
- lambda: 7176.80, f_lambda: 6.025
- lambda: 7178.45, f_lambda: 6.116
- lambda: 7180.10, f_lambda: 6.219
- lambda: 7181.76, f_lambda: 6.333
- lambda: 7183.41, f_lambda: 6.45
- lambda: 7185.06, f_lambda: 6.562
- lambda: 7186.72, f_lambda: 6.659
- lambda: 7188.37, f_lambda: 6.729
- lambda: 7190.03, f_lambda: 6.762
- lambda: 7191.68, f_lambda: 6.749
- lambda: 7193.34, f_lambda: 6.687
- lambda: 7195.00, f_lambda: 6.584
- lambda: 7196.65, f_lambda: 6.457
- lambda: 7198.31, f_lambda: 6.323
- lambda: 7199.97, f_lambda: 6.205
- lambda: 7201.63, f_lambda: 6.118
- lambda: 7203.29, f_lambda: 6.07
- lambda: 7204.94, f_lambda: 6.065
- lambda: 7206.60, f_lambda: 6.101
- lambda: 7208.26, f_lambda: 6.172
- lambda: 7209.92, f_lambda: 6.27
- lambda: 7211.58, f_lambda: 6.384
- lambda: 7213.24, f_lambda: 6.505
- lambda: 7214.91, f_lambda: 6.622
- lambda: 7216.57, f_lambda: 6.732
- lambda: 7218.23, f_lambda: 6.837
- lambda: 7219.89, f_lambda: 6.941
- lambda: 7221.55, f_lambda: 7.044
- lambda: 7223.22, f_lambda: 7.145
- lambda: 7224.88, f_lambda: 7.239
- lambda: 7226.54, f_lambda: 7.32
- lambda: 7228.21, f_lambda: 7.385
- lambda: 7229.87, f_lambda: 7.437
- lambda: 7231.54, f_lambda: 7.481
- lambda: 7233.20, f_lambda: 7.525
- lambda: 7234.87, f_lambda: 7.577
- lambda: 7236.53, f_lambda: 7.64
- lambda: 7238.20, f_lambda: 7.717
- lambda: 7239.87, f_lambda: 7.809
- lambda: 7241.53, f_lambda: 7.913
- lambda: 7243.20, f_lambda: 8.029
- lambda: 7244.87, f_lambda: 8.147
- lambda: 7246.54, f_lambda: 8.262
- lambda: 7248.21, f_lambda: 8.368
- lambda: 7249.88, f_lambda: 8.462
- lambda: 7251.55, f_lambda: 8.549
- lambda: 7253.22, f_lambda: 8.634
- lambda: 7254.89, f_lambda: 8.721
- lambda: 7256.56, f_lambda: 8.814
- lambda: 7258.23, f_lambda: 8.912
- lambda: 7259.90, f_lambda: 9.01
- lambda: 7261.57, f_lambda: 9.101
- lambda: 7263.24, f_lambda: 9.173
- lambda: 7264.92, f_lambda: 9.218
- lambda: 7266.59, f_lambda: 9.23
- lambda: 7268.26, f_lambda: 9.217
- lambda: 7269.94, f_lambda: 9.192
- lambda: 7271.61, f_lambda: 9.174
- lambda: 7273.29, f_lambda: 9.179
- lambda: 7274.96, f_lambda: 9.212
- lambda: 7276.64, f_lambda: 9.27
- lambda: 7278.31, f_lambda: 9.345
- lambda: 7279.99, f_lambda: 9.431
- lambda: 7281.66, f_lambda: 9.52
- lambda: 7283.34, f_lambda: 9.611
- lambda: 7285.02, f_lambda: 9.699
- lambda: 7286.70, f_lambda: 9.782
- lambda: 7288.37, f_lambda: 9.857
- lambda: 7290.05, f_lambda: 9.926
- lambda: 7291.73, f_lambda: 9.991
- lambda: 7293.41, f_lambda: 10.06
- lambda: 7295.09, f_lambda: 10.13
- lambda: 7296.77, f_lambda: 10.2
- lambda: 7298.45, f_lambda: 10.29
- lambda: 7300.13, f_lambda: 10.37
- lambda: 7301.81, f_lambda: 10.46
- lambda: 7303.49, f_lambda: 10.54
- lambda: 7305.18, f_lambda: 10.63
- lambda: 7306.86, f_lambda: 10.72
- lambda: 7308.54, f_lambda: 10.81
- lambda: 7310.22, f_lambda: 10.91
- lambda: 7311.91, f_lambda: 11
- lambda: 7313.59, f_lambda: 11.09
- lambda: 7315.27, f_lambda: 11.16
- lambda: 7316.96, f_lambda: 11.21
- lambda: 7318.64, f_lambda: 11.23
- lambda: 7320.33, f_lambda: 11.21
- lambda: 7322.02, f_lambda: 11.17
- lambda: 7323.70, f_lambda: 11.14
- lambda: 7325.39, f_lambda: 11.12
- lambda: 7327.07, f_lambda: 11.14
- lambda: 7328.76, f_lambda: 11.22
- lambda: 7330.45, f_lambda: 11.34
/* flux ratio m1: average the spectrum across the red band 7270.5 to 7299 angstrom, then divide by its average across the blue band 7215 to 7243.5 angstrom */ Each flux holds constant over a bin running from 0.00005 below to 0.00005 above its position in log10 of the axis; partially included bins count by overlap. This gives 1.31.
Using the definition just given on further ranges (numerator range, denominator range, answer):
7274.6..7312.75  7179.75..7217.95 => 1.57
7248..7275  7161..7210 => 1.46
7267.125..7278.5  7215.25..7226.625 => 1.32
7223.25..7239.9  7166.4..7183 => 1.26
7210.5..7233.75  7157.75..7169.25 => 1.27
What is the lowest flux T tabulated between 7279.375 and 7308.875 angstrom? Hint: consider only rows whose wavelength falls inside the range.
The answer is 9.431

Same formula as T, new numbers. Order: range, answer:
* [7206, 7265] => 6.101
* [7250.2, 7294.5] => 8.549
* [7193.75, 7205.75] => 6.065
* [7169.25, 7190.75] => 5.695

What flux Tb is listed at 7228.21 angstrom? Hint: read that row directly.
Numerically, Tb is 7.385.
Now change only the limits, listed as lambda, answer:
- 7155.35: 5.496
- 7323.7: 11.14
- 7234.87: 7.577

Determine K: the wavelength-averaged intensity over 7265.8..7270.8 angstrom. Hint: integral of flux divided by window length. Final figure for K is 9.22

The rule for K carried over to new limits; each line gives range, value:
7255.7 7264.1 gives 9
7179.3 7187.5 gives 6.44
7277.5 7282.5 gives 9.43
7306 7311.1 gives 10.8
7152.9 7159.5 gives 5.5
